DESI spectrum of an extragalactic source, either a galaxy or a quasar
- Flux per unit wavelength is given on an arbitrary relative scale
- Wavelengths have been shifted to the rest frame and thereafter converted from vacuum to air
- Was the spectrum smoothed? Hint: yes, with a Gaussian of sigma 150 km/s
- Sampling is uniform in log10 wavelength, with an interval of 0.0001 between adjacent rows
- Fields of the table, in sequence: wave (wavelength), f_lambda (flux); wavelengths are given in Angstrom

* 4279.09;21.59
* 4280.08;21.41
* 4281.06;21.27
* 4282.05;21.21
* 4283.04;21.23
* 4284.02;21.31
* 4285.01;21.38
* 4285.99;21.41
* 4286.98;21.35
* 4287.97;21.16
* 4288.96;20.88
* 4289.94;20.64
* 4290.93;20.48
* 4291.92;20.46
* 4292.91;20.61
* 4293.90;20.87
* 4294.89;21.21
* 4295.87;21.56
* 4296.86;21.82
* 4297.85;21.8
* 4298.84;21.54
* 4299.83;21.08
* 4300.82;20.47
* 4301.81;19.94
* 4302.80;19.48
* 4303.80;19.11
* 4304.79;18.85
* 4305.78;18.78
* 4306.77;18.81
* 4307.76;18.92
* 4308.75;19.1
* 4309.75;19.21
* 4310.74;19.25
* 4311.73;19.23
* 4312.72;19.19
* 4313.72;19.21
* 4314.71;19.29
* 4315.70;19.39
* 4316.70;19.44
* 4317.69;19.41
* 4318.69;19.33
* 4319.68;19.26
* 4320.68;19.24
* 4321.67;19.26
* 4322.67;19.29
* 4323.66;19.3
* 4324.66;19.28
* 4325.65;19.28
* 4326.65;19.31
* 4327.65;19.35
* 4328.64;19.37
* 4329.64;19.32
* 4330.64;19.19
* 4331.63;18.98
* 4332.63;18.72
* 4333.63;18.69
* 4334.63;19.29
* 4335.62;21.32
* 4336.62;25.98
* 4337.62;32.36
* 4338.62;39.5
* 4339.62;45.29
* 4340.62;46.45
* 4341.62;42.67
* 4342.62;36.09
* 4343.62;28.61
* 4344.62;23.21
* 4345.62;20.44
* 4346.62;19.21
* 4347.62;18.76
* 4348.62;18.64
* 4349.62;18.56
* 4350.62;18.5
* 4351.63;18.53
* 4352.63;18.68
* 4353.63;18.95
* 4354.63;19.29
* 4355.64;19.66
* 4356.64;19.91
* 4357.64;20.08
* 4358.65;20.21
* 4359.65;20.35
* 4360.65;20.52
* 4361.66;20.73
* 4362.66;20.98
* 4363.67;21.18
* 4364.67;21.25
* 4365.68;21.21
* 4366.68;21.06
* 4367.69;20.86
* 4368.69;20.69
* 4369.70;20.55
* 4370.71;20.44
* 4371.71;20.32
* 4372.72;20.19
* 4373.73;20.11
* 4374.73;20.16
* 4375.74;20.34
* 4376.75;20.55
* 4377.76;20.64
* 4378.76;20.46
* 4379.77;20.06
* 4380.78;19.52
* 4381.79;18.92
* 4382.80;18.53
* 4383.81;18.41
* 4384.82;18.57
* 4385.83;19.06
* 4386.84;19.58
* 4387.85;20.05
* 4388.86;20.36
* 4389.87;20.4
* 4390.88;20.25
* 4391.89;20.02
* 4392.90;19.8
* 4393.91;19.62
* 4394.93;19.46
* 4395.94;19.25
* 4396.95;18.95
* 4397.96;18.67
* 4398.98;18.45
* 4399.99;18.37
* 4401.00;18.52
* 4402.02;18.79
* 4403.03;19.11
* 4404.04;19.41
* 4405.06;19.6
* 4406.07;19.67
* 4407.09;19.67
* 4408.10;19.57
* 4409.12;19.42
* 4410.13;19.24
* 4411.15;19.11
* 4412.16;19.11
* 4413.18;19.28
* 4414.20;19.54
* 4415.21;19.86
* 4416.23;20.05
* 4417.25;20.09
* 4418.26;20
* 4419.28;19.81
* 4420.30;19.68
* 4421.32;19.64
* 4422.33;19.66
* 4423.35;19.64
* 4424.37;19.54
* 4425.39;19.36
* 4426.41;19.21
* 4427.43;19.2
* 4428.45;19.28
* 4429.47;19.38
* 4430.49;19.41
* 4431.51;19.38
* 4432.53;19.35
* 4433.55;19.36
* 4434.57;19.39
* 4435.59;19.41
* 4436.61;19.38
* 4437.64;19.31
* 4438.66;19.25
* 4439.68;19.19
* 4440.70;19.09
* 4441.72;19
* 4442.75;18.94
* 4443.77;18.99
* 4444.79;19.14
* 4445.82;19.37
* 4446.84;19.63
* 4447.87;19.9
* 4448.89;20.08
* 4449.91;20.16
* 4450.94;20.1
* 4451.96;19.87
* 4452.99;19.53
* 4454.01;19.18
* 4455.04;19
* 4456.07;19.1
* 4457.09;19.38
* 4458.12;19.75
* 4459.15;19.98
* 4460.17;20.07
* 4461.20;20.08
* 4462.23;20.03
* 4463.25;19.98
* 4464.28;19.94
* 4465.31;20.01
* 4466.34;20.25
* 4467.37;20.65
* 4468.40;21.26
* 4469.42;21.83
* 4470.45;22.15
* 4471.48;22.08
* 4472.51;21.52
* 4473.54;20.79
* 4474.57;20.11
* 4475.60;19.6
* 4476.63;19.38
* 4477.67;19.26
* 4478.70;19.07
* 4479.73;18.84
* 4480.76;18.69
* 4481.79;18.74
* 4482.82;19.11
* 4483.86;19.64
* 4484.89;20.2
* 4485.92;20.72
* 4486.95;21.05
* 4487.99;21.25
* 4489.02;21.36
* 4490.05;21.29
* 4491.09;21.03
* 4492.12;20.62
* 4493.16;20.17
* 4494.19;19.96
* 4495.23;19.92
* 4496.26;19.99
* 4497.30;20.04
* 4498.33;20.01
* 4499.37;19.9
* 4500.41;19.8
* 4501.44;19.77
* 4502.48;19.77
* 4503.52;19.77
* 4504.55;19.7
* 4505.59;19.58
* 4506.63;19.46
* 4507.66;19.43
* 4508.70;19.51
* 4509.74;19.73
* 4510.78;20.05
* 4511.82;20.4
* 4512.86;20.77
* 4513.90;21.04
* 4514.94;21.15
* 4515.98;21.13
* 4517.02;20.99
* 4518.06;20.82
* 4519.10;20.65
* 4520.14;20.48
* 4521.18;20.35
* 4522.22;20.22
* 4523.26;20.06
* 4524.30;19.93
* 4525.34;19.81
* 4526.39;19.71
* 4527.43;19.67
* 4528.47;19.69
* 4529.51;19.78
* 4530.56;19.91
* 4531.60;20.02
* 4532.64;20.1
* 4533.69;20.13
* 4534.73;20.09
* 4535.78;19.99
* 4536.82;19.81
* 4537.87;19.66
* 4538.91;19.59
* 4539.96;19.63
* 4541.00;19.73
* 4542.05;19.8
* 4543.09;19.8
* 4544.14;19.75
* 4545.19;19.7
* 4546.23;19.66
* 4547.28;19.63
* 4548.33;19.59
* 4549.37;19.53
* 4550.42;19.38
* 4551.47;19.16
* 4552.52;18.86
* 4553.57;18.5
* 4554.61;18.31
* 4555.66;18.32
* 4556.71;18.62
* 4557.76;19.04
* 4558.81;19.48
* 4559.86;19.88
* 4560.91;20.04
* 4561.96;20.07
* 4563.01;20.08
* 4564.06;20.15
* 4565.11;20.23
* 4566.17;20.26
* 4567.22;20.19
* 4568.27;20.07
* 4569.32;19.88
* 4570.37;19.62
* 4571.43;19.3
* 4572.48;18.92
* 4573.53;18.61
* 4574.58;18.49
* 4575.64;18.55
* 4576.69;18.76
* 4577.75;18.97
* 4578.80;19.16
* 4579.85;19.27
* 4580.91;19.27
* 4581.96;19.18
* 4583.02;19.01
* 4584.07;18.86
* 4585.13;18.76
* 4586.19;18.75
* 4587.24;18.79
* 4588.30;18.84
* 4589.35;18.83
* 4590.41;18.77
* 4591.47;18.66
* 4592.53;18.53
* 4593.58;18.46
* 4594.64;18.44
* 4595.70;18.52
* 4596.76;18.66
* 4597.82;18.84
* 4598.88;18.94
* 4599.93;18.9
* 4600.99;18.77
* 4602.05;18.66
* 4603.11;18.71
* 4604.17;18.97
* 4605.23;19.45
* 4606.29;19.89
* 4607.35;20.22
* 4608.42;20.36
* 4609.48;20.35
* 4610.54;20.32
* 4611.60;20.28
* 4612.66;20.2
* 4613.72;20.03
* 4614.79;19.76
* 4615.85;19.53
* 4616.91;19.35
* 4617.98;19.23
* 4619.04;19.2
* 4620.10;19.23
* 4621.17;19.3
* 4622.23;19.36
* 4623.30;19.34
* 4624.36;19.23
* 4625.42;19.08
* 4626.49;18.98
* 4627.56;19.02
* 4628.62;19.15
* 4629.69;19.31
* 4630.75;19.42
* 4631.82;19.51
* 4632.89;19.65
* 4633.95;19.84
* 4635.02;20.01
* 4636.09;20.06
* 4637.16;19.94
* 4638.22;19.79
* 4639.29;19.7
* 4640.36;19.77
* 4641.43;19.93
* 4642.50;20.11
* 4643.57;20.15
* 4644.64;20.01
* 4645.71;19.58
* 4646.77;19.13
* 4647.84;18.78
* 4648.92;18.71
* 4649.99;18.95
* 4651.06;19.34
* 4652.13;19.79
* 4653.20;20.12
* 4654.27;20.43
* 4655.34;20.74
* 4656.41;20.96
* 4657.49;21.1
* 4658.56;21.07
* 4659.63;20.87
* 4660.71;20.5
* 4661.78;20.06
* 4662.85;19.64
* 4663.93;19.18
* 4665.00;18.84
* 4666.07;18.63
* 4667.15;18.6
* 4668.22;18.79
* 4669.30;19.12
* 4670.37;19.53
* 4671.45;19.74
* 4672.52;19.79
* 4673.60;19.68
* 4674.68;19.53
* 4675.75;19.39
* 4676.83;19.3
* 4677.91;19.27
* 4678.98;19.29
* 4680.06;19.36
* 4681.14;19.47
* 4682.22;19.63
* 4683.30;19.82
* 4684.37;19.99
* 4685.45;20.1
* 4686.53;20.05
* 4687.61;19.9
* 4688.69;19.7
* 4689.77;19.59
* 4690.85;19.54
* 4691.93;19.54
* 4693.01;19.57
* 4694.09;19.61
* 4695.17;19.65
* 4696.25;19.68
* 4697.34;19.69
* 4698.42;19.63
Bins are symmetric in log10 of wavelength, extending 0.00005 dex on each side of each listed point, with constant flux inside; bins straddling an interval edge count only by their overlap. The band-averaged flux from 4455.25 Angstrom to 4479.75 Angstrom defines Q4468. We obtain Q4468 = 20.2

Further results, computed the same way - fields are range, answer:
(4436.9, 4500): 20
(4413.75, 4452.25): 19.5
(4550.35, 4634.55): 19.3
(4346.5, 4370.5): 19.9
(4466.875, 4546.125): 20.1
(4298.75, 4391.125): 21.2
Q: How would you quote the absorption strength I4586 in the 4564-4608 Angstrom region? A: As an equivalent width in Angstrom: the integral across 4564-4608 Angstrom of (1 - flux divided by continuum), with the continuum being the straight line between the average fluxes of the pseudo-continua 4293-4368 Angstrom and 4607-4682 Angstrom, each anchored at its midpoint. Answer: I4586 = 2.1 Angstrom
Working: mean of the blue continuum 21.6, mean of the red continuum 19.7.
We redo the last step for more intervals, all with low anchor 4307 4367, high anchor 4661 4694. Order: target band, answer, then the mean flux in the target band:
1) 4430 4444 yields 1.30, 19.3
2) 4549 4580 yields 1.50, 19.3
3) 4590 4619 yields 1.06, 19.3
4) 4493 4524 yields 0.83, 20.2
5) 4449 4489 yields 1.73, 20.1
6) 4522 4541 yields 0.62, 19.9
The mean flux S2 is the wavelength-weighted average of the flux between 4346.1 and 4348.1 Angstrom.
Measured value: 19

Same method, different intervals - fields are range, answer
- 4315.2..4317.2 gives 19.4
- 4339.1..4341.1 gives 45.8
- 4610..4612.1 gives 20.3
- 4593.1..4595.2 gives 18.4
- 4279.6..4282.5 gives 21.3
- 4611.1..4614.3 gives 20.1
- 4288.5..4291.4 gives 20.7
